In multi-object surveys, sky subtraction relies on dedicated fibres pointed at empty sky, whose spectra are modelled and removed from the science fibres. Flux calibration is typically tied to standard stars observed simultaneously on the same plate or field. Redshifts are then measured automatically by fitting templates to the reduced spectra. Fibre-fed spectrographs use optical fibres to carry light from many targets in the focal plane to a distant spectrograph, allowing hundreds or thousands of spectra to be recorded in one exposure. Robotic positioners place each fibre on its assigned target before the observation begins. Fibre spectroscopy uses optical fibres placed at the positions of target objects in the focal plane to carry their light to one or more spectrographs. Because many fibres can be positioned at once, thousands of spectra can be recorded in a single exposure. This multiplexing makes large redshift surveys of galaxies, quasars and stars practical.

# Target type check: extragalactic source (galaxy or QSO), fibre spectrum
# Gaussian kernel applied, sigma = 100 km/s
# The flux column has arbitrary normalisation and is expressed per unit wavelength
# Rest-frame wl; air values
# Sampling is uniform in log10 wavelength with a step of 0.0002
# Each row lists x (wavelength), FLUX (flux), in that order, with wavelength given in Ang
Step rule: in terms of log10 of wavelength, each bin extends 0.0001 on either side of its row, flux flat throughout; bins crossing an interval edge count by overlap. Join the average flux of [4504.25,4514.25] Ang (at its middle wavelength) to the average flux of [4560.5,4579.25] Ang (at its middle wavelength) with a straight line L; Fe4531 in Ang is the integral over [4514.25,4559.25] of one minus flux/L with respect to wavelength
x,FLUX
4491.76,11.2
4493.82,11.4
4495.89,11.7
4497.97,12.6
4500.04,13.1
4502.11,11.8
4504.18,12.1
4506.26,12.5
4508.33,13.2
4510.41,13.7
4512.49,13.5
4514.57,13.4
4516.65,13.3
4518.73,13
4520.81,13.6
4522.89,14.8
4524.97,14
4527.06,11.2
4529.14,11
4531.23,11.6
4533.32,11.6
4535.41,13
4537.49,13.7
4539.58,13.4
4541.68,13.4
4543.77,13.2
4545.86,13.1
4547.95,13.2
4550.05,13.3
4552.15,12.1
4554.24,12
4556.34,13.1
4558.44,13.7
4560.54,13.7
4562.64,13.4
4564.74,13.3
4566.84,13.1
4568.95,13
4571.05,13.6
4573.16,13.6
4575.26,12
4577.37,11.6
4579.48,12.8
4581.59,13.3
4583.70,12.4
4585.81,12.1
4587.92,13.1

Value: 0.4 Ang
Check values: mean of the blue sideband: 13.1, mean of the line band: 12.9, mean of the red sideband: 13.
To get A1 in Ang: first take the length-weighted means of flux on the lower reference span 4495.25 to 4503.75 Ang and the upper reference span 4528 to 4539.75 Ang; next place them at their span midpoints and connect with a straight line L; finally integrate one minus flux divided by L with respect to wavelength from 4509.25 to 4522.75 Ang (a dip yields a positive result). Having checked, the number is -1.31 Ang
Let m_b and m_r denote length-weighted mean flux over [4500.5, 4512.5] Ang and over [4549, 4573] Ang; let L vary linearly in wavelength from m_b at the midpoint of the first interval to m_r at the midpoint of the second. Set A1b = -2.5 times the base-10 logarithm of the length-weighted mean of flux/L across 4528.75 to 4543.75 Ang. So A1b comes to 0.03 mag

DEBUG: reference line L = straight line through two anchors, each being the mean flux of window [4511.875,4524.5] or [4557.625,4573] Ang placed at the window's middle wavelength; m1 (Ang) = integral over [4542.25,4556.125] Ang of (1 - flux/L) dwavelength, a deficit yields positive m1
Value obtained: 0.6 Ang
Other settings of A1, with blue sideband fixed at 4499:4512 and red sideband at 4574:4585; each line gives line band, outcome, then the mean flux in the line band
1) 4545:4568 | -1.0 Ang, 13.1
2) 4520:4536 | 0.1 Ang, 12.6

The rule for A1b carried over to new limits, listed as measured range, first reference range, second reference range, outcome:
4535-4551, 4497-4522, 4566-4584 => -0.03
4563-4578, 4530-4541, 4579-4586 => -0.02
